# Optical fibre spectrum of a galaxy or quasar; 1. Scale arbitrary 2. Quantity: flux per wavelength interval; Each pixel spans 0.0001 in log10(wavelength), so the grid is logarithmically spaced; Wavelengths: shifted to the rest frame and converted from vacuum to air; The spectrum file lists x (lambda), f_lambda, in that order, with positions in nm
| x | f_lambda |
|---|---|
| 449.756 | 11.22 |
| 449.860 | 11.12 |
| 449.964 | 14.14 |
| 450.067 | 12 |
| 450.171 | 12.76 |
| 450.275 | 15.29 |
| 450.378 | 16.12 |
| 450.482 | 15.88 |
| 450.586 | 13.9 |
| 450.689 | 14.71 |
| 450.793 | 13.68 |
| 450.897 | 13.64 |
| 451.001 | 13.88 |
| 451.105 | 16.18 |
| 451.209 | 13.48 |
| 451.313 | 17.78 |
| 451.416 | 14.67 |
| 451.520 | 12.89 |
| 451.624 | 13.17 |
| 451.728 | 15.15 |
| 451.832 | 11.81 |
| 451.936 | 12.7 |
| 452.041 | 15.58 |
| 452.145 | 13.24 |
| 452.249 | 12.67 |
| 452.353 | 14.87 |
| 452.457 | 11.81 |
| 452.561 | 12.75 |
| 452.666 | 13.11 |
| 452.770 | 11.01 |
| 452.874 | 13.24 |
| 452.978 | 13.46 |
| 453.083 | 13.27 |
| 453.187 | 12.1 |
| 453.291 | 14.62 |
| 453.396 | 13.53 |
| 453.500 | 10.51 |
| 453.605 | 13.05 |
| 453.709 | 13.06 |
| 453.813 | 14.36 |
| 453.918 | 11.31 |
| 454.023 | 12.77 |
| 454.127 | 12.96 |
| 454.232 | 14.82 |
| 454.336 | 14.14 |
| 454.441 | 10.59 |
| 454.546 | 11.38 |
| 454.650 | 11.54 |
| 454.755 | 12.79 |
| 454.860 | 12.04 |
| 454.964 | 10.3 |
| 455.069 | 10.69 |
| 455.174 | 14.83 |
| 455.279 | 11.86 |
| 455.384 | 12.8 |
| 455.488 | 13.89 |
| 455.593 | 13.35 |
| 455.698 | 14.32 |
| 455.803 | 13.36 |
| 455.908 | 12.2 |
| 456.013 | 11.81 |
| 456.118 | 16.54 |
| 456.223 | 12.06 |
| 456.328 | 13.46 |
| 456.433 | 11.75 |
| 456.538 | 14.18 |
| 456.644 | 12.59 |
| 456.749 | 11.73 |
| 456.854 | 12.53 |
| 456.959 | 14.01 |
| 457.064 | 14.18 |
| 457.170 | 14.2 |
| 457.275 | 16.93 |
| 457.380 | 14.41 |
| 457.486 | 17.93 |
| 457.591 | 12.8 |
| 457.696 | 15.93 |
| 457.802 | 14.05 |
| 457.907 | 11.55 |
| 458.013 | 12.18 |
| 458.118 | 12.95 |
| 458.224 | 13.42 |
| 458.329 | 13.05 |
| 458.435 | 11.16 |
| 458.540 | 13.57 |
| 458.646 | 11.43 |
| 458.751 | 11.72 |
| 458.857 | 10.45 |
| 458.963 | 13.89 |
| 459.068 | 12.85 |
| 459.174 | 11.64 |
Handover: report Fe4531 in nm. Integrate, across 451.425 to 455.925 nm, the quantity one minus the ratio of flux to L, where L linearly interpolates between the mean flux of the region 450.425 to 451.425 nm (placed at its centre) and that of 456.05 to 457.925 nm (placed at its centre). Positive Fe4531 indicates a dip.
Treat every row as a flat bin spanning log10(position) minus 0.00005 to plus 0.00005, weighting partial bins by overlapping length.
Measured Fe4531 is 0.47 nm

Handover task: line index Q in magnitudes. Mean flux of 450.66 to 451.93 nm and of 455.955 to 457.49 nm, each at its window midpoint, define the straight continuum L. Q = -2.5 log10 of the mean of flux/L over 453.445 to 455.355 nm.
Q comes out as 0.13 mag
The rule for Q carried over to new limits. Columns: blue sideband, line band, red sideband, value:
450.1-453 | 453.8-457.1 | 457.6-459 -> 0.032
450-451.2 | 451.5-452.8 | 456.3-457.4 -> 0.078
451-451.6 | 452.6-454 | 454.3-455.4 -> 0.036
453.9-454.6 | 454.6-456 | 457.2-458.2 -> 0.046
